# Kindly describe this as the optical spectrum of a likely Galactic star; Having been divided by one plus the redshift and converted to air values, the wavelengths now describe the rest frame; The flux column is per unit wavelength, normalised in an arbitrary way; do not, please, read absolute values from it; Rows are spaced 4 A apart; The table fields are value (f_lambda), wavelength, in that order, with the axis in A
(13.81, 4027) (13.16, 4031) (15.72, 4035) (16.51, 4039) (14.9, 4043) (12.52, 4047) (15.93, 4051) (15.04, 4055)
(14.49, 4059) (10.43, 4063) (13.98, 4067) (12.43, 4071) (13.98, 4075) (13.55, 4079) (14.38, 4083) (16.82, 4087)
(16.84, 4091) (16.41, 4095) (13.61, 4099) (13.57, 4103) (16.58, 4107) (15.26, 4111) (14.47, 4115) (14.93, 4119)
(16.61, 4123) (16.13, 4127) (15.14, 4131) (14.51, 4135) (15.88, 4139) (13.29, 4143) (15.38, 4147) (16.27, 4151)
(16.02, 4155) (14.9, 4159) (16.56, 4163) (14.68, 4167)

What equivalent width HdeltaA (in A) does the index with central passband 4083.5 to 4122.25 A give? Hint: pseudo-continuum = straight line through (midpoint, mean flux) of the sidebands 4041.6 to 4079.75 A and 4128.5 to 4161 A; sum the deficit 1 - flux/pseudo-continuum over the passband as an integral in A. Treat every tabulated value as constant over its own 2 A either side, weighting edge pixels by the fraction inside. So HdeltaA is -2.5 A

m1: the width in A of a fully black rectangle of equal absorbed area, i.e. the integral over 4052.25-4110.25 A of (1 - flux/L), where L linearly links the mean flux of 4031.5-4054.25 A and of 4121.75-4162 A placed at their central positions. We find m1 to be 2.6 A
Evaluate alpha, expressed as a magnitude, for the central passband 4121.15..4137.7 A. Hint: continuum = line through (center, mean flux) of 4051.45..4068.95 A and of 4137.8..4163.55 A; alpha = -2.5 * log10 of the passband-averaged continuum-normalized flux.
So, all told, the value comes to -0.04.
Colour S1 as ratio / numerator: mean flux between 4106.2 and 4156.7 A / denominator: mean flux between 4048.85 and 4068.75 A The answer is 1.1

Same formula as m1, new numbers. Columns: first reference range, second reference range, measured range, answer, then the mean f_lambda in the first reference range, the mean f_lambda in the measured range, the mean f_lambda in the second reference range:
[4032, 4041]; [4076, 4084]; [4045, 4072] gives 2.29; 15.8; 13.6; 13.9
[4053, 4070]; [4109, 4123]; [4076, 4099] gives -1.79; 13.4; 15.4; 15.1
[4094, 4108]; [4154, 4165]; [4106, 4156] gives -0.18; 14.8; 15.4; 15.8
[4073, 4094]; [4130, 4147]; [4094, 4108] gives 0.19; 15.2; 14.8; 14.8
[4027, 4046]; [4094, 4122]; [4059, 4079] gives 2.58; 14.8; 13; 15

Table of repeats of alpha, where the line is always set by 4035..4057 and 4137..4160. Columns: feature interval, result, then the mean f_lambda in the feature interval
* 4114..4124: 0.00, 15.3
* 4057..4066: 0.19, 12.6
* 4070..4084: 0.11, 13.6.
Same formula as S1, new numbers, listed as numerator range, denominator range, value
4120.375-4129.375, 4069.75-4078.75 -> 1.22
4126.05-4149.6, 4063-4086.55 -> 1.11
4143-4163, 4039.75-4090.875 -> 1.09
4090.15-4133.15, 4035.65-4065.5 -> 1.07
